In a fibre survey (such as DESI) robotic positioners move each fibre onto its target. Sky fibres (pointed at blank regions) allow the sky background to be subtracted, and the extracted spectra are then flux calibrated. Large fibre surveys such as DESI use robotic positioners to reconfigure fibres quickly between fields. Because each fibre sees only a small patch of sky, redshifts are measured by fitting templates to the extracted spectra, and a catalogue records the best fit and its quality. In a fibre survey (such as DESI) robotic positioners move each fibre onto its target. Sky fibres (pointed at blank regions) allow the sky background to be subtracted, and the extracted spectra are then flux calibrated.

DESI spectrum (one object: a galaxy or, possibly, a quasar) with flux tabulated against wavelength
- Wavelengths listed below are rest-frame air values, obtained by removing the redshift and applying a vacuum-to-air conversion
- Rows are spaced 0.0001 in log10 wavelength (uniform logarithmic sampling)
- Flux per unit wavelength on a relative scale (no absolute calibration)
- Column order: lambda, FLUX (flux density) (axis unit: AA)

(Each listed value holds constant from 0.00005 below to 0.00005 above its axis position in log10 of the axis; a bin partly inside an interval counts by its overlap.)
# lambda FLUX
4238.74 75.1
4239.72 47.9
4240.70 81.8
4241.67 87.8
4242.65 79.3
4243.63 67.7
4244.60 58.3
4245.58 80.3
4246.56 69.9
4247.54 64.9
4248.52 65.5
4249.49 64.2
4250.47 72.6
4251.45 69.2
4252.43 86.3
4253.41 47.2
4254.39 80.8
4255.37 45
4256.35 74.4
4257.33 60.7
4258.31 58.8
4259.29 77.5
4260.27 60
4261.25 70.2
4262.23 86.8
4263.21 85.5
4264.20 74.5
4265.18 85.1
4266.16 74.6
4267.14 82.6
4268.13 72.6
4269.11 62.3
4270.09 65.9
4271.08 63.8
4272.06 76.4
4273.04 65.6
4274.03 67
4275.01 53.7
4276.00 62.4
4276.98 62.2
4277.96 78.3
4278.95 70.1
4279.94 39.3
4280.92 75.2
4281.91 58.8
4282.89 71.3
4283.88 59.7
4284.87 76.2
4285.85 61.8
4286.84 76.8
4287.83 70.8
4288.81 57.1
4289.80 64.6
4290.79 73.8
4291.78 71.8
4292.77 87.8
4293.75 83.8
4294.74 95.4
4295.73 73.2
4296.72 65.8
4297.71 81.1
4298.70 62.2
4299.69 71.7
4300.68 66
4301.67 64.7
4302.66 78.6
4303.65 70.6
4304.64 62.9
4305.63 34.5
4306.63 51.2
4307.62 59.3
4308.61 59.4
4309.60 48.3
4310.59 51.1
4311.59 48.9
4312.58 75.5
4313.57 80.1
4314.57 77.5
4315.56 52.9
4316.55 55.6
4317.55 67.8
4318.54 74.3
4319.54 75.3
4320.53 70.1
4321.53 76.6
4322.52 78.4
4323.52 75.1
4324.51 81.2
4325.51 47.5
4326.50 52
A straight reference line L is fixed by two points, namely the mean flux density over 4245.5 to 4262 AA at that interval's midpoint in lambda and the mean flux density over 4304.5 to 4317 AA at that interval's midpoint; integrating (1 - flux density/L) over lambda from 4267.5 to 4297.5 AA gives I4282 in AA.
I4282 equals -3.0 AA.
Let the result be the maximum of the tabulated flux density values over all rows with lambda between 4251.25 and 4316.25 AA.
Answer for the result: 95.4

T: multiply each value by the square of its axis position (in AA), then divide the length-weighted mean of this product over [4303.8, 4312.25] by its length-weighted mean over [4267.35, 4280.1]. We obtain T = 0.82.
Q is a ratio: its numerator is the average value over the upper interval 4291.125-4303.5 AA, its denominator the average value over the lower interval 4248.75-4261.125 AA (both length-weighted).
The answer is 1.13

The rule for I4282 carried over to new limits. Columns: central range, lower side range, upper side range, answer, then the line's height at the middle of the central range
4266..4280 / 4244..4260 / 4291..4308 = 0.2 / 68.2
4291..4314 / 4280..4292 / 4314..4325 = 0.6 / 69.2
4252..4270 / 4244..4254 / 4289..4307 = -0.7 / 68.4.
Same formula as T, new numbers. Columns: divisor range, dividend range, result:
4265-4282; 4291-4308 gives 1.04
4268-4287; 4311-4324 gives 1.08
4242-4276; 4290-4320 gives 0.99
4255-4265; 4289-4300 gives 1.09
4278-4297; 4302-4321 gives 0.90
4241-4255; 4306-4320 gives 0.91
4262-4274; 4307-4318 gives 0.85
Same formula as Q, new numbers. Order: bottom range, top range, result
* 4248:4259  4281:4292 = 1.02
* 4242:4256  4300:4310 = 0.88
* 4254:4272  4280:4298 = 1.01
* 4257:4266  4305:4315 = 0.80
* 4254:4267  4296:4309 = 0.89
